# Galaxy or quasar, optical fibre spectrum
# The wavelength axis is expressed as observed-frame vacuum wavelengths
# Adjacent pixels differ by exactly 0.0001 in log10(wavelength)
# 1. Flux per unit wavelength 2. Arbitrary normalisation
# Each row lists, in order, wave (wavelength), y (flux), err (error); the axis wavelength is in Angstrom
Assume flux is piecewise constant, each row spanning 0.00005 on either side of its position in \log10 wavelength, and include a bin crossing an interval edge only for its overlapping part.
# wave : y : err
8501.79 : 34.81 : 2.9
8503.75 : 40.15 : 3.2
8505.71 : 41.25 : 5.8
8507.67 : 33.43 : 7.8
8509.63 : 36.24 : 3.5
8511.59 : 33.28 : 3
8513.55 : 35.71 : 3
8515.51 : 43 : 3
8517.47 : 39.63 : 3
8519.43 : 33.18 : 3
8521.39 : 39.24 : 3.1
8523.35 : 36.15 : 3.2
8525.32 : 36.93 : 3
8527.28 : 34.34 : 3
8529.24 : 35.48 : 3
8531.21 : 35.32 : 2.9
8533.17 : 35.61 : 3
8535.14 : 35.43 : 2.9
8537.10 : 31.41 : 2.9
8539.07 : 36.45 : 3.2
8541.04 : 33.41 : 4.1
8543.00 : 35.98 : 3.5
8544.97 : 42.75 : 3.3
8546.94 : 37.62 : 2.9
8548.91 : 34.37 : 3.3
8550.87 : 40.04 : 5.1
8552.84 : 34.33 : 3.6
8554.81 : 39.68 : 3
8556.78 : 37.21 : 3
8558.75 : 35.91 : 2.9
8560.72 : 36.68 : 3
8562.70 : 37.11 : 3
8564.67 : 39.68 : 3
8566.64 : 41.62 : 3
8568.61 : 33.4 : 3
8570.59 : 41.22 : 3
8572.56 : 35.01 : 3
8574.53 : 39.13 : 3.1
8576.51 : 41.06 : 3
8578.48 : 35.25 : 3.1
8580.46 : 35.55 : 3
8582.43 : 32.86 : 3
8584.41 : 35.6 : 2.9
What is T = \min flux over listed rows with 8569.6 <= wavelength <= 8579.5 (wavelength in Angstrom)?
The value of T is 35.01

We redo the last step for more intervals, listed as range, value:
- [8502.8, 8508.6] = 33.43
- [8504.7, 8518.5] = 33.28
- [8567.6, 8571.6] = 33.4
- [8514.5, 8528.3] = 33.18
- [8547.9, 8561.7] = 34.33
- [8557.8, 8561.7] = 35.91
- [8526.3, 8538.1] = 31.41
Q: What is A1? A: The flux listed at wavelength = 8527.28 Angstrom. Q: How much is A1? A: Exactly 34.34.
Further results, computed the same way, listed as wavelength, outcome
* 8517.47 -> 39.63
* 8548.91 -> 34.37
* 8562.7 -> 37.11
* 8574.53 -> 39.13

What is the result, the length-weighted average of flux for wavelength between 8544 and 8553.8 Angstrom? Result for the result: 37.8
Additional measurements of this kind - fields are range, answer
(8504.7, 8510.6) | 37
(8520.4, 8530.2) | 36.4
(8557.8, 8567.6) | 38.2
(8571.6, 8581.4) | 37.2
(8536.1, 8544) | 34.3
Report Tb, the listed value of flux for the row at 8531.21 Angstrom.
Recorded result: 35.32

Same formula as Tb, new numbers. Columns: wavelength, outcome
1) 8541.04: 33.41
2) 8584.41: 35.6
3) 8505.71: 41.25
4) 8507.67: 33.43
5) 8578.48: 35.25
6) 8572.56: 35.01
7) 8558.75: 35.91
